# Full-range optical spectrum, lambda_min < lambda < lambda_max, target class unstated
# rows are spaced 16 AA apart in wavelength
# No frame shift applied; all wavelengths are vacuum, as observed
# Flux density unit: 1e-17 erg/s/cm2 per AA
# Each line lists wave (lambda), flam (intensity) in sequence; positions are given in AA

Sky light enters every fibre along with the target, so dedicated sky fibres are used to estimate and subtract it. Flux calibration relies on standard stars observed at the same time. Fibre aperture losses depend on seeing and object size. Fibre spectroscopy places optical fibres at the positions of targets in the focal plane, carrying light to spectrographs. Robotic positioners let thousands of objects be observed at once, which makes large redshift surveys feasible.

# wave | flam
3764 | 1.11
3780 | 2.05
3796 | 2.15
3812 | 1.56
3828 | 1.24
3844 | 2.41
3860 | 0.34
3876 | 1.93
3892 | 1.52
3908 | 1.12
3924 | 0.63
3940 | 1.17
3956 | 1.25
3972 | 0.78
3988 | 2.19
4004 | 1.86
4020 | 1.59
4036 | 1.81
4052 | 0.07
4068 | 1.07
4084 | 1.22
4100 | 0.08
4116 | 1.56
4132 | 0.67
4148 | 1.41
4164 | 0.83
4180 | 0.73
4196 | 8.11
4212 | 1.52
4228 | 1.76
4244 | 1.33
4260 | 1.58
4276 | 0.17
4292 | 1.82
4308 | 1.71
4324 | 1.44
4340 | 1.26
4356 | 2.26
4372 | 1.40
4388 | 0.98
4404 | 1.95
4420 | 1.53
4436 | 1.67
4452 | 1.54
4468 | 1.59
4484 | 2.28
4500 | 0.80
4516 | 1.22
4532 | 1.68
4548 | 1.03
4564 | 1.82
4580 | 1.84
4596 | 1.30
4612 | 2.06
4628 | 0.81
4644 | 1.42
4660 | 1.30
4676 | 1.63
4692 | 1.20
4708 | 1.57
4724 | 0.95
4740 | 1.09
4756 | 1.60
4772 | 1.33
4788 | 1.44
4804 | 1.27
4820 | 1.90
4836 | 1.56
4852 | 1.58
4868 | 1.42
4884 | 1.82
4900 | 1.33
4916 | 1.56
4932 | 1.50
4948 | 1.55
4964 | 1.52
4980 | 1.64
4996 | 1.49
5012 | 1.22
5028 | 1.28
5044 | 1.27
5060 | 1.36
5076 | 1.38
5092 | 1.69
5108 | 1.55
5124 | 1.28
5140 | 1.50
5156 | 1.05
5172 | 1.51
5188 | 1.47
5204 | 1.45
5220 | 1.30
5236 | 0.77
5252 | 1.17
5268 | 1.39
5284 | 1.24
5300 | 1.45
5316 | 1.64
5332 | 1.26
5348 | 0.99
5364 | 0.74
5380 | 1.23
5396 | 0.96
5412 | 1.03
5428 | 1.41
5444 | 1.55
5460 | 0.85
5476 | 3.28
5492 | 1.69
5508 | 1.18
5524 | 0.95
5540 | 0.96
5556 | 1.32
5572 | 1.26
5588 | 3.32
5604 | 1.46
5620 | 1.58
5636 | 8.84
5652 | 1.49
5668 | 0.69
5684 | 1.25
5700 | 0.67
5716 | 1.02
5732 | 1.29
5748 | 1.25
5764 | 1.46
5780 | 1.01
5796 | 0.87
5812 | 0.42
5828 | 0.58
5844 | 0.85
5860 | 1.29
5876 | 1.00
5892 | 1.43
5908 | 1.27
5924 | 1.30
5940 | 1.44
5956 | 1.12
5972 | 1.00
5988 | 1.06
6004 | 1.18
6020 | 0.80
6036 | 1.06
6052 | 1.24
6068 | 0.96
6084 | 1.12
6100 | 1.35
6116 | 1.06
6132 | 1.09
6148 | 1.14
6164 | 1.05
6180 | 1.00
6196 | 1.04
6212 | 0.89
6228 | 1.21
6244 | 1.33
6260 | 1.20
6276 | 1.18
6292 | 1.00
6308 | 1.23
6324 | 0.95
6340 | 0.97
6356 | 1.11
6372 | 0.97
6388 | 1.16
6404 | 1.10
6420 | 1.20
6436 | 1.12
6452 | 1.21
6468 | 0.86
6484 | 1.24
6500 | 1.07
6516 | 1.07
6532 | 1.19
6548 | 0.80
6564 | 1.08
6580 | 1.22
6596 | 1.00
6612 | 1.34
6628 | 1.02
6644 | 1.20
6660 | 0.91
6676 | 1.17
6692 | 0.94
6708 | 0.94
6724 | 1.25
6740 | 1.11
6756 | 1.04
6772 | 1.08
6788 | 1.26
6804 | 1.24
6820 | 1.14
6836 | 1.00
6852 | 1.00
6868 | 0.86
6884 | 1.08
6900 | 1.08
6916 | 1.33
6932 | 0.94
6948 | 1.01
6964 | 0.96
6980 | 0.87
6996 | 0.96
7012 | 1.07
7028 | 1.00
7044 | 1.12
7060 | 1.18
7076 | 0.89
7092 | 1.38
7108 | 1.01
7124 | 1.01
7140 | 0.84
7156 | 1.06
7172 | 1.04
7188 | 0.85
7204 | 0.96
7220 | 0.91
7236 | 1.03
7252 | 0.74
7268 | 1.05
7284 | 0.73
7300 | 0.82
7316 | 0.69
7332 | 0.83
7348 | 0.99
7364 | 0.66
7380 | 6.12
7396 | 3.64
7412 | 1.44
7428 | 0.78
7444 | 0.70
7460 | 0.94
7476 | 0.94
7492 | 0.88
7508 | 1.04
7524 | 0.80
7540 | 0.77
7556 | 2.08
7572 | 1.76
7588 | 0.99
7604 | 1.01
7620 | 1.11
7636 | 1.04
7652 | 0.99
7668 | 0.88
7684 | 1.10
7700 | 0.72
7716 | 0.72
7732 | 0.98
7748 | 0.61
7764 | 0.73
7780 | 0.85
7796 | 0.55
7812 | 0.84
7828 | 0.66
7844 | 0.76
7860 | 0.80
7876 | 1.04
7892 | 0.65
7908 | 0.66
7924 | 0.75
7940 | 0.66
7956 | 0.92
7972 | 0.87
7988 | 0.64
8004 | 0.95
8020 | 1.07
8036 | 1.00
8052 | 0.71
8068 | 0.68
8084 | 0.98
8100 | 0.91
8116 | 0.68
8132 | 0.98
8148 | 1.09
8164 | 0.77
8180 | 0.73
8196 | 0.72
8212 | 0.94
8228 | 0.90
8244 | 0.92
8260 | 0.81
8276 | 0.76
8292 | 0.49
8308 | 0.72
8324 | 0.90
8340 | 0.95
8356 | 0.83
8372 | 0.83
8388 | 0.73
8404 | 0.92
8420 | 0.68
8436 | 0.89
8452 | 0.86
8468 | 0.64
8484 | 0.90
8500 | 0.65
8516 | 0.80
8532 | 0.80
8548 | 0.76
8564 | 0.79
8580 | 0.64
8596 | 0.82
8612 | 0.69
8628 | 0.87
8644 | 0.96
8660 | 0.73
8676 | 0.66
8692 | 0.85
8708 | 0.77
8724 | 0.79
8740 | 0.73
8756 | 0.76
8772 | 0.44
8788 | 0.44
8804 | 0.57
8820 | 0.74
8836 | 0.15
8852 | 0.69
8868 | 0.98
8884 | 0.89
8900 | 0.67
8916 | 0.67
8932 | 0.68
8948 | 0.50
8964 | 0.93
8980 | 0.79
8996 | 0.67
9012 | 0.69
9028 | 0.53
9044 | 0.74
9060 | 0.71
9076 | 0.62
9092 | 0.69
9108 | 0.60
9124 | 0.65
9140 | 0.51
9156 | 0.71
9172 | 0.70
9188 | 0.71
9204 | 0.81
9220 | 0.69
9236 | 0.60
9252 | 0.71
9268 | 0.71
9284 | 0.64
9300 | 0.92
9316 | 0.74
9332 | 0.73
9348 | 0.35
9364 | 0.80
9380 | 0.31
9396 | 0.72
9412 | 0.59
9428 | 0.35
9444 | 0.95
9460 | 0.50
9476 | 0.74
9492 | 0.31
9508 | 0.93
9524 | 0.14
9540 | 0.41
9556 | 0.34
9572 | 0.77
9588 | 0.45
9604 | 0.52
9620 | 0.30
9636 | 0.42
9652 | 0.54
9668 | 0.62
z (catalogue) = 0.125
